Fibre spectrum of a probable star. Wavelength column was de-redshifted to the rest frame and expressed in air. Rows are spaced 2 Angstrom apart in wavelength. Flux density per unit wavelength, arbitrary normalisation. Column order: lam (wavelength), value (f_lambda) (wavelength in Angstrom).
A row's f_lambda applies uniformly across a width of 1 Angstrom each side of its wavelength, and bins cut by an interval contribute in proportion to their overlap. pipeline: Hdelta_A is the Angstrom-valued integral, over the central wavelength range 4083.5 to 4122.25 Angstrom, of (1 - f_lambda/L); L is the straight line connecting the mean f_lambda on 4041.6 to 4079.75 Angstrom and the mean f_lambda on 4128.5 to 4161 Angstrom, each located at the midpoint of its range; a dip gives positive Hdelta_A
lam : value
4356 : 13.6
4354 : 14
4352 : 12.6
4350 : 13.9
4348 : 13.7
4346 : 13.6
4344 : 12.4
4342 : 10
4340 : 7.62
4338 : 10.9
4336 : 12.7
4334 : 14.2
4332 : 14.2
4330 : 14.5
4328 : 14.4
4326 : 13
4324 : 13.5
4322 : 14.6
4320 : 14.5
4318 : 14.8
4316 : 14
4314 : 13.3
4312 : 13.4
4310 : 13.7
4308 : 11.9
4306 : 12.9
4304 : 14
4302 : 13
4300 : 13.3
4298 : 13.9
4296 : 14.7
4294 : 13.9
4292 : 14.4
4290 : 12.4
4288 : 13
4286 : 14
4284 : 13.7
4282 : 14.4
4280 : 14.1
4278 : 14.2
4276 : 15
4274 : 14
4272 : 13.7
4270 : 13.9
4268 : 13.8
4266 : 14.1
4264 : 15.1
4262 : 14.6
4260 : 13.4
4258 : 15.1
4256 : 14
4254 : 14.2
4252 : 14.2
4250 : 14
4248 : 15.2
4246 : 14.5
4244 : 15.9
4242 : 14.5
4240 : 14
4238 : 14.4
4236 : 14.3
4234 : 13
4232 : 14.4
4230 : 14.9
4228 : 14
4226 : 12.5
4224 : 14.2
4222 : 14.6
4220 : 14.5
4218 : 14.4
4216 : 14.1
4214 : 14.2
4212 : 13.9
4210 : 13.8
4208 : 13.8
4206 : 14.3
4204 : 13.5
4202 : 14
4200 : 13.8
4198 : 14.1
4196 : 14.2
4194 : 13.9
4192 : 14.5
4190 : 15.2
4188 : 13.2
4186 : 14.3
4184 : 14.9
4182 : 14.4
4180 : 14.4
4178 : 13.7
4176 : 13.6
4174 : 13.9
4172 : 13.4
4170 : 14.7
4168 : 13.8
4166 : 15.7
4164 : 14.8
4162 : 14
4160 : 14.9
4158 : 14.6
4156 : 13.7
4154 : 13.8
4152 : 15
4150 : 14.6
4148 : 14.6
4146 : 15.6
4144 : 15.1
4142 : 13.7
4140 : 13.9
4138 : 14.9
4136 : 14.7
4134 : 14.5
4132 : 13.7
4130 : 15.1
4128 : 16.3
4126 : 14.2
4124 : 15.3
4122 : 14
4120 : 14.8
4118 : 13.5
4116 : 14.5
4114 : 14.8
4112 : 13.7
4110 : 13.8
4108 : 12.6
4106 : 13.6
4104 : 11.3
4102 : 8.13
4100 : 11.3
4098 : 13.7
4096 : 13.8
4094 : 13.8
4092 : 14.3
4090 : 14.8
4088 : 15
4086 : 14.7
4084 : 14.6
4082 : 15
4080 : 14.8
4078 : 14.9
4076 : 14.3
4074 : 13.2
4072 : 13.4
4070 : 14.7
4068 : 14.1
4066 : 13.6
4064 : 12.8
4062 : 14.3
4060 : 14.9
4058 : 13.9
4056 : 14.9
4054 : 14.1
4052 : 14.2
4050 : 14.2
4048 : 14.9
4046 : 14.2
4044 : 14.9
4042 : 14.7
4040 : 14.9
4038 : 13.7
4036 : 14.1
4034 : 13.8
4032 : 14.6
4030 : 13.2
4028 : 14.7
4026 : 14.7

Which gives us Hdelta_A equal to 2.4 Angstrom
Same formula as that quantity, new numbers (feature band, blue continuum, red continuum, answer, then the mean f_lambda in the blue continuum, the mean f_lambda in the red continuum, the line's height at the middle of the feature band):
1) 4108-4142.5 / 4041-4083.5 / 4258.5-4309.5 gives -0.6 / 14.3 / 13.8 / 14.2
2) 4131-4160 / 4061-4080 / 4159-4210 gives -0.7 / 14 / 14.2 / 14.1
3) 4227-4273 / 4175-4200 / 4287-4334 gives -1.2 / 14.2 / 13.7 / 13.9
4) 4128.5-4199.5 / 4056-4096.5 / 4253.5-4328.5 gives -1.4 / 14.3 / 13.9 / 14.1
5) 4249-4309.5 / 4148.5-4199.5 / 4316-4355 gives -1.6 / 14.3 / 13.1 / 13.5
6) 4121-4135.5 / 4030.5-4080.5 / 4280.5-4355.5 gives -0.8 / 14.2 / 13.3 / 14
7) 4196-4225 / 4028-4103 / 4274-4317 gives -0.6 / 14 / 13.7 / 13.8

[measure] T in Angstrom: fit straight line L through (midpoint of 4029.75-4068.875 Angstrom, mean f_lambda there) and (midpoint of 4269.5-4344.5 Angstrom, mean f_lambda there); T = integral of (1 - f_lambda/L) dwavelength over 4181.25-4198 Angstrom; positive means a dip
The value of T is -0.6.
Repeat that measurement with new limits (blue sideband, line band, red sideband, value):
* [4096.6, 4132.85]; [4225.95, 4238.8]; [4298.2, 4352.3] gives -0.7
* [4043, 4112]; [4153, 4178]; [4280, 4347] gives -1.1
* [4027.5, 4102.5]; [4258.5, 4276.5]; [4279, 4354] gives -0.9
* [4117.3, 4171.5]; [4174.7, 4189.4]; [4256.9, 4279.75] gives 0.4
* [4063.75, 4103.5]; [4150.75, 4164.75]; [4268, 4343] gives -0.8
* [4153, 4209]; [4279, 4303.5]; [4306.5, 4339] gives 0.0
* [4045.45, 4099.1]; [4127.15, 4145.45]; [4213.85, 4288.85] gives -0.5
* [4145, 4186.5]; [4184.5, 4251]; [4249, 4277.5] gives 0.5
